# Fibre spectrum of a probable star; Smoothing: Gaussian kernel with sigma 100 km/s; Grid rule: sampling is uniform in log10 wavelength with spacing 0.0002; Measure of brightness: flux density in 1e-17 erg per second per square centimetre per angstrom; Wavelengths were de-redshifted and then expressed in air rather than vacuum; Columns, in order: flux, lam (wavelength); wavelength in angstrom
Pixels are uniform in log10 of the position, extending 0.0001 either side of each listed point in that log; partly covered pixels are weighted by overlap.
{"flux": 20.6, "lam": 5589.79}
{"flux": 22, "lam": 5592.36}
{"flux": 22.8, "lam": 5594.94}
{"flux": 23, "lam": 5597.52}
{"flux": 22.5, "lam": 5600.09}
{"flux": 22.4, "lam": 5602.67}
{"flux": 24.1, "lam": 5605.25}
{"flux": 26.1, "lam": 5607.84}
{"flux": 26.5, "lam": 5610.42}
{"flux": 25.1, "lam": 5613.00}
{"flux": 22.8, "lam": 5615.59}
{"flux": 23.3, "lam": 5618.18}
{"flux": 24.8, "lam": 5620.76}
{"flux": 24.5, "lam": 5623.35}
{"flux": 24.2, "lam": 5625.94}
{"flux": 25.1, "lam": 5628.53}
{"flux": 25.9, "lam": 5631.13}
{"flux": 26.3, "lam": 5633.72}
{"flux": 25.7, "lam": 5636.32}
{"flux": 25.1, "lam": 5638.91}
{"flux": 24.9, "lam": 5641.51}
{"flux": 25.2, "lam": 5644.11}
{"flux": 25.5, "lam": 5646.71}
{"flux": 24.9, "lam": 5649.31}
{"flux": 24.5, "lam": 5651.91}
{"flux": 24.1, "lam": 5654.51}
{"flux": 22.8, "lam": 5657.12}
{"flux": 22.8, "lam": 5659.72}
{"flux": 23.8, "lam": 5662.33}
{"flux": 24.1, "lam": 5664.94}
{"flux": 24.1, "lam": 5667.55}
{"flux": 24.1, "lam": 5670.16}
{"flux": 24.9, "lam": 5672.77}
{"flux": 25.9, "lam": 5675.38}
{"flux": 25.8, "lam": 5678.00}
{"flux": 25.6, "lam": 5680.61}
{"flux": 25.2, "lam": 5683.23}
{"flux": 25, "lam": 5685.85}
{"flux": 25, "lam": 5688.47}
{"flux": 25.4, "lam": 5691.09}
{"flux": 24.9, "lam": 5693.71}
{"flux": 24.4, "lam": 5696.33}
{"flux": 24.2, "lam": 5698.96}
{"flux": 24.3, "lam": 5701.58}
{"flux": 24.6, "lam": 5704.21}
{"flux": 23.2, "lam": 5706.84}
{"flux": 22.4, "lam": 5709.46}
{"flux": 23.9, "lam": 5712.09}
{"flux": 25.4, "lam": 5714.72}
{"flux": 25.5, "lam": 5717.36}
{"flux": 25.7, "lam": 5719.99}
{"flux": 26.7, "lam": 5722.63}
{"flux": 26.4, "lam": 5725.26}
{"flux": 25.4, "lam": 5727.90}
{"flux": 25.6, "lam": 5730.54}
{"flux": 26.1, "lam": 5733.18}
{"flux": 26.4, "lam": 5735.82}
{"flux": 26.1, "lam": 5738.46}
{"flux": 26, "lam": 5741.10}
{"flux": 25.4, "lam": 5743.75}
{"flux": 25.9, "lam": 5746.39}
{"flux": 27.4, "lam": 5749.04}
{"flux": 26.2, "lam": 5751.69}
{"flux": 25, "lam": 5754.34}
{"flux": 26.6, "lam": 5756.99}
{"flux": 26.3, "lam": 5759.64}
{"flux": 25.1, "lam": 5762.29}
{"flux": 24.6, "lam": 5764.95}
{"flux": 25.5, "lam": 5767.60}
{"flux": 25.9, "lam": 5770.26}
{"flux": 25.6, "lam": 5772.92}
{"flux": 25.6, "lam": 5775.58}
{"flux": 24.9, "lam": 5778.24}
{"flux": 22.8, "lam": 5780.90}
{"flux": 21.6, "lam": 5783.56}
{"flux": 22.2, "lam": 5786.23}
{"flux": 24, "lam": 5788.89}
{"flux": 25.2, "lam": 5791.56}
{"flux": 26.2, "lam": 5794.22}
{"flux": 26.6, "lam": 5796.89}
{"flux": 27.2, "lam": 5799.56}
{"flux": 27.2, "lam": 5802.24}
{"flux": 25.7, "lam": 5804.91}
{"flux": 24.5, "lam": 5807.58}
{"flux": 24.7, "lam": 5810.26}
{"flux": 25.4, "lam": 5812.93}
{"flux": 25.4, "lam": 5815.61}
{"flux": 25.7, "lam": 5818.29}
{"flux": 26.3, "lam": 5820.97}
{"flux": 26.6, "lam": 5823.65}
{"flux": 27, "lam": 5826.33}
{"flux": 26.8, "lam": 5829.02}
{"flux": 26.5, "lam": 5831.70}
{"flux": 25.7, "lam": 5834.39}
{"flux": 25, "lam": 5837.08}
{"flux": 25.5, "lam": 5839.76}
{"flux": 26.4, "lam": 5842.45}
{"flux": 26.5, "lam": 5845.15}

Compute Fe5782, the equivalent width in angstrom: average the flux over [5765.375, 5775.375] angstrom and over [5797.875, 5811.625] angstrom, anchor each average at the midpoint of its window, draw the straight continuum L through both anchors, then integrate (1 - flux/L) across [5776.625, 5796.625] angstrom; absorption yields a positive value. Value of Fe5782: 1.3 angstrom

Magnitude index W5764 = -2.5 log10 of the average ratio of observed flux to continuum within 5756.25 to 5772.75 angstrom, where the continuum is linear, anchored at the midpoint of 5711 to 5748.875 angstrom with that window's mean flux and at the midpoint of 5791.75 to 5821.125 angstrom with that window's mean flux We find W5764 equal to 0.009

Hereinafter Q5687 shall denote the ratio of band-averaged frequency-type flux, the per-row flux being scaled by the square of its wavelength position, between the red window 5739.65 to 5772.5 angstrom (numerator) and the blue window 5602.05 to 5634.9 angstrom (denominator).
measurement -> 1.10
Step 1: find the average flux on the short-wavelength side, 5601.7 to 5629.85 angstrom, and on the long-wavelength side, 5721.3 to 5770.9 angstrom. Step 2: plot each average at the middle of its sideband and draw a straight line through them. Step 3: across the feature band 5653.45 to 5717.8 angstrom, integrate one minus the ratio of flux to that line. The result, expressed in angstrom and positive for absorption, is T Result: 2.0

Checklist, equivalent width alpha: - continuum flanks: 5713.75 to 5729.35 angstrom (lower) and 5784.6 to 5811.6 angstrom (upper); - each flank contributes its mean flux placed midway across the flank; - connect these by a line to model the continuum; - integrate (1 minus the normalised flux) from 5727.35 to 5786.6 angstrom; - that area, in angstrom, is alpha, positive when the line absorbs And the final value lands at 0.6 angstrom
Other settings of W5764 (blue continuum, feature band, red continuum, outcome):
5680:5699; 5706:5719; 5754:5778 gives 0.04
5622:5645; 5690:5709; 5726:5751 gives 0.06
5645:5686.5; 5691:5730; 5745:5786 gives 0.00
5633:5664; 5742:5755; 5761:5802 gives -0.05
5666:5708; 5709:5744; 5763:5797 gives -0.04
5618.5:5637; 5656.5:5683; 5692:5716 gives 0.01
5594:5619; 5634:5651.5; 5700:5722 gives -0.05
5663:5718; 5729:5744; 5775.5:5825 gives -0.05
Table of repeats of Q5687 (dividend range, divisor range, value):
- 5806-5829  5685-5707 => 1.09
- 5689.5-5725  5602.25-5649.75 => 1.02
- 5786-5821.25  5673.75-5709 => 1.07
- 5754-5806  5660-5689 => 1.05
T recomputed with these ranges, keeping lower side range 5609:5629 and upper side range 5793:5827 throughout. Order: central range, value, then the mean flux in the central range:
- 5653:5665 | 0.7 angstrom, 23.5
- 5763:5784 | 0.8 angstrom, 24.7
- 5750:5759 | -0.2 angstrom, 26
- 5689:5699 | 0.1 angstrom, 24.8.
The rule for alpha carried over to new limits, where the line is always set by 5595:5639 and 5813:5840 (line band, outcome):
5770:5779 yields 0.1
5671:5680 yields -0.2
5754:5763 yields -0.1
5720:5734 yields -0.4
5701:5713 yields 0.7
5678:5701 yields 0.0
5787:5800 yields 0.1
